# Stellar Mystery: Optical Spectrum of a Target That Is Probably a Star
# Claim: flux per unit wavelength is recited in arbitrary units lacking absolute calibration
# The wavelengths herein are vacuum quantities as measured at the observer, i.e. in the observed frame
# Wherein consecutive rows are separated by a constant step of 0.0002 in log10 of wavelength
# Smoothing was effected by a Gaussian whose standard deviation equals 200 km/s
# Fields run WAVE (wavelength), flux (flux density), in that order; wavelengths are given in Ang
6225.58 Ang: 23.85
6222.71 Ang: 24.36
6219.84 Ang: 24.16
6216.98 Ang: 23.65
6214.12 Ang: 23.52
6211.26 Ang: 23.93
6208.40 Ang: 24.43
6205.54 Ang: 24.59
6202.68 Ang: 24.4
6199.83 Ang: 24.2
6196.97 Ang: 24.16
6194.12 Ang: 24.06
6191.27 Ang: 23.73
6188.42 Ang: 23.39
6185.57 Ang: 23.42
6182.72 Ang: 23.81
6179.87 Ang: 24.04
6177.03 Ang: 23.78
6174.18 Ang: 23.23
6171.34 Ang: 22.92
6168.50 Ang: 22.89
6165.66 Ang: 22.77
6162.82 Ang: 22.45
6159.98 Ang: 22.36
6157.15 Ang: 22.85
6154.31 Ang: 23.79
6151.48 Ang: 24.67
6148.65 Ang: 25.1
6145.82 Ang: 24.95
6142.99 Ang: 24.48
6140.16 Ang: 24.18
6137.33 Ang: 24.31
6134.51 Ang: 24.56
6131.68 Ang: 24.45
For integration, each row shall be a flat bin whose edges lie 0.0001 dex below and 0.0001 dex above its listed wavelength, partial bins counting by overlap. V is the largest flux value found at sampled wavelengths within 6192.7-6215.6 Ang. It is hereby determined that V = 24.59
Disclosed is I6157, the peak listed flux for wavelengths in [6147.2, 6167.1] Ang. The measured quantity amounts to 25.1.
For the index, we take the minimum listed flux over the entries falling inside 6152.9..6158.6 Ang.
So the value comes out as 22.85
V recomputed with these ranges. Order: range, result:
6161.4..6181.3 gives 24.04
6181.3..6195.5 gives 24.06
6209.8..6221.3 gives 24.16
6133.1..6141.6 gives 24.56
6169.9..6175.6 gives 23.23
